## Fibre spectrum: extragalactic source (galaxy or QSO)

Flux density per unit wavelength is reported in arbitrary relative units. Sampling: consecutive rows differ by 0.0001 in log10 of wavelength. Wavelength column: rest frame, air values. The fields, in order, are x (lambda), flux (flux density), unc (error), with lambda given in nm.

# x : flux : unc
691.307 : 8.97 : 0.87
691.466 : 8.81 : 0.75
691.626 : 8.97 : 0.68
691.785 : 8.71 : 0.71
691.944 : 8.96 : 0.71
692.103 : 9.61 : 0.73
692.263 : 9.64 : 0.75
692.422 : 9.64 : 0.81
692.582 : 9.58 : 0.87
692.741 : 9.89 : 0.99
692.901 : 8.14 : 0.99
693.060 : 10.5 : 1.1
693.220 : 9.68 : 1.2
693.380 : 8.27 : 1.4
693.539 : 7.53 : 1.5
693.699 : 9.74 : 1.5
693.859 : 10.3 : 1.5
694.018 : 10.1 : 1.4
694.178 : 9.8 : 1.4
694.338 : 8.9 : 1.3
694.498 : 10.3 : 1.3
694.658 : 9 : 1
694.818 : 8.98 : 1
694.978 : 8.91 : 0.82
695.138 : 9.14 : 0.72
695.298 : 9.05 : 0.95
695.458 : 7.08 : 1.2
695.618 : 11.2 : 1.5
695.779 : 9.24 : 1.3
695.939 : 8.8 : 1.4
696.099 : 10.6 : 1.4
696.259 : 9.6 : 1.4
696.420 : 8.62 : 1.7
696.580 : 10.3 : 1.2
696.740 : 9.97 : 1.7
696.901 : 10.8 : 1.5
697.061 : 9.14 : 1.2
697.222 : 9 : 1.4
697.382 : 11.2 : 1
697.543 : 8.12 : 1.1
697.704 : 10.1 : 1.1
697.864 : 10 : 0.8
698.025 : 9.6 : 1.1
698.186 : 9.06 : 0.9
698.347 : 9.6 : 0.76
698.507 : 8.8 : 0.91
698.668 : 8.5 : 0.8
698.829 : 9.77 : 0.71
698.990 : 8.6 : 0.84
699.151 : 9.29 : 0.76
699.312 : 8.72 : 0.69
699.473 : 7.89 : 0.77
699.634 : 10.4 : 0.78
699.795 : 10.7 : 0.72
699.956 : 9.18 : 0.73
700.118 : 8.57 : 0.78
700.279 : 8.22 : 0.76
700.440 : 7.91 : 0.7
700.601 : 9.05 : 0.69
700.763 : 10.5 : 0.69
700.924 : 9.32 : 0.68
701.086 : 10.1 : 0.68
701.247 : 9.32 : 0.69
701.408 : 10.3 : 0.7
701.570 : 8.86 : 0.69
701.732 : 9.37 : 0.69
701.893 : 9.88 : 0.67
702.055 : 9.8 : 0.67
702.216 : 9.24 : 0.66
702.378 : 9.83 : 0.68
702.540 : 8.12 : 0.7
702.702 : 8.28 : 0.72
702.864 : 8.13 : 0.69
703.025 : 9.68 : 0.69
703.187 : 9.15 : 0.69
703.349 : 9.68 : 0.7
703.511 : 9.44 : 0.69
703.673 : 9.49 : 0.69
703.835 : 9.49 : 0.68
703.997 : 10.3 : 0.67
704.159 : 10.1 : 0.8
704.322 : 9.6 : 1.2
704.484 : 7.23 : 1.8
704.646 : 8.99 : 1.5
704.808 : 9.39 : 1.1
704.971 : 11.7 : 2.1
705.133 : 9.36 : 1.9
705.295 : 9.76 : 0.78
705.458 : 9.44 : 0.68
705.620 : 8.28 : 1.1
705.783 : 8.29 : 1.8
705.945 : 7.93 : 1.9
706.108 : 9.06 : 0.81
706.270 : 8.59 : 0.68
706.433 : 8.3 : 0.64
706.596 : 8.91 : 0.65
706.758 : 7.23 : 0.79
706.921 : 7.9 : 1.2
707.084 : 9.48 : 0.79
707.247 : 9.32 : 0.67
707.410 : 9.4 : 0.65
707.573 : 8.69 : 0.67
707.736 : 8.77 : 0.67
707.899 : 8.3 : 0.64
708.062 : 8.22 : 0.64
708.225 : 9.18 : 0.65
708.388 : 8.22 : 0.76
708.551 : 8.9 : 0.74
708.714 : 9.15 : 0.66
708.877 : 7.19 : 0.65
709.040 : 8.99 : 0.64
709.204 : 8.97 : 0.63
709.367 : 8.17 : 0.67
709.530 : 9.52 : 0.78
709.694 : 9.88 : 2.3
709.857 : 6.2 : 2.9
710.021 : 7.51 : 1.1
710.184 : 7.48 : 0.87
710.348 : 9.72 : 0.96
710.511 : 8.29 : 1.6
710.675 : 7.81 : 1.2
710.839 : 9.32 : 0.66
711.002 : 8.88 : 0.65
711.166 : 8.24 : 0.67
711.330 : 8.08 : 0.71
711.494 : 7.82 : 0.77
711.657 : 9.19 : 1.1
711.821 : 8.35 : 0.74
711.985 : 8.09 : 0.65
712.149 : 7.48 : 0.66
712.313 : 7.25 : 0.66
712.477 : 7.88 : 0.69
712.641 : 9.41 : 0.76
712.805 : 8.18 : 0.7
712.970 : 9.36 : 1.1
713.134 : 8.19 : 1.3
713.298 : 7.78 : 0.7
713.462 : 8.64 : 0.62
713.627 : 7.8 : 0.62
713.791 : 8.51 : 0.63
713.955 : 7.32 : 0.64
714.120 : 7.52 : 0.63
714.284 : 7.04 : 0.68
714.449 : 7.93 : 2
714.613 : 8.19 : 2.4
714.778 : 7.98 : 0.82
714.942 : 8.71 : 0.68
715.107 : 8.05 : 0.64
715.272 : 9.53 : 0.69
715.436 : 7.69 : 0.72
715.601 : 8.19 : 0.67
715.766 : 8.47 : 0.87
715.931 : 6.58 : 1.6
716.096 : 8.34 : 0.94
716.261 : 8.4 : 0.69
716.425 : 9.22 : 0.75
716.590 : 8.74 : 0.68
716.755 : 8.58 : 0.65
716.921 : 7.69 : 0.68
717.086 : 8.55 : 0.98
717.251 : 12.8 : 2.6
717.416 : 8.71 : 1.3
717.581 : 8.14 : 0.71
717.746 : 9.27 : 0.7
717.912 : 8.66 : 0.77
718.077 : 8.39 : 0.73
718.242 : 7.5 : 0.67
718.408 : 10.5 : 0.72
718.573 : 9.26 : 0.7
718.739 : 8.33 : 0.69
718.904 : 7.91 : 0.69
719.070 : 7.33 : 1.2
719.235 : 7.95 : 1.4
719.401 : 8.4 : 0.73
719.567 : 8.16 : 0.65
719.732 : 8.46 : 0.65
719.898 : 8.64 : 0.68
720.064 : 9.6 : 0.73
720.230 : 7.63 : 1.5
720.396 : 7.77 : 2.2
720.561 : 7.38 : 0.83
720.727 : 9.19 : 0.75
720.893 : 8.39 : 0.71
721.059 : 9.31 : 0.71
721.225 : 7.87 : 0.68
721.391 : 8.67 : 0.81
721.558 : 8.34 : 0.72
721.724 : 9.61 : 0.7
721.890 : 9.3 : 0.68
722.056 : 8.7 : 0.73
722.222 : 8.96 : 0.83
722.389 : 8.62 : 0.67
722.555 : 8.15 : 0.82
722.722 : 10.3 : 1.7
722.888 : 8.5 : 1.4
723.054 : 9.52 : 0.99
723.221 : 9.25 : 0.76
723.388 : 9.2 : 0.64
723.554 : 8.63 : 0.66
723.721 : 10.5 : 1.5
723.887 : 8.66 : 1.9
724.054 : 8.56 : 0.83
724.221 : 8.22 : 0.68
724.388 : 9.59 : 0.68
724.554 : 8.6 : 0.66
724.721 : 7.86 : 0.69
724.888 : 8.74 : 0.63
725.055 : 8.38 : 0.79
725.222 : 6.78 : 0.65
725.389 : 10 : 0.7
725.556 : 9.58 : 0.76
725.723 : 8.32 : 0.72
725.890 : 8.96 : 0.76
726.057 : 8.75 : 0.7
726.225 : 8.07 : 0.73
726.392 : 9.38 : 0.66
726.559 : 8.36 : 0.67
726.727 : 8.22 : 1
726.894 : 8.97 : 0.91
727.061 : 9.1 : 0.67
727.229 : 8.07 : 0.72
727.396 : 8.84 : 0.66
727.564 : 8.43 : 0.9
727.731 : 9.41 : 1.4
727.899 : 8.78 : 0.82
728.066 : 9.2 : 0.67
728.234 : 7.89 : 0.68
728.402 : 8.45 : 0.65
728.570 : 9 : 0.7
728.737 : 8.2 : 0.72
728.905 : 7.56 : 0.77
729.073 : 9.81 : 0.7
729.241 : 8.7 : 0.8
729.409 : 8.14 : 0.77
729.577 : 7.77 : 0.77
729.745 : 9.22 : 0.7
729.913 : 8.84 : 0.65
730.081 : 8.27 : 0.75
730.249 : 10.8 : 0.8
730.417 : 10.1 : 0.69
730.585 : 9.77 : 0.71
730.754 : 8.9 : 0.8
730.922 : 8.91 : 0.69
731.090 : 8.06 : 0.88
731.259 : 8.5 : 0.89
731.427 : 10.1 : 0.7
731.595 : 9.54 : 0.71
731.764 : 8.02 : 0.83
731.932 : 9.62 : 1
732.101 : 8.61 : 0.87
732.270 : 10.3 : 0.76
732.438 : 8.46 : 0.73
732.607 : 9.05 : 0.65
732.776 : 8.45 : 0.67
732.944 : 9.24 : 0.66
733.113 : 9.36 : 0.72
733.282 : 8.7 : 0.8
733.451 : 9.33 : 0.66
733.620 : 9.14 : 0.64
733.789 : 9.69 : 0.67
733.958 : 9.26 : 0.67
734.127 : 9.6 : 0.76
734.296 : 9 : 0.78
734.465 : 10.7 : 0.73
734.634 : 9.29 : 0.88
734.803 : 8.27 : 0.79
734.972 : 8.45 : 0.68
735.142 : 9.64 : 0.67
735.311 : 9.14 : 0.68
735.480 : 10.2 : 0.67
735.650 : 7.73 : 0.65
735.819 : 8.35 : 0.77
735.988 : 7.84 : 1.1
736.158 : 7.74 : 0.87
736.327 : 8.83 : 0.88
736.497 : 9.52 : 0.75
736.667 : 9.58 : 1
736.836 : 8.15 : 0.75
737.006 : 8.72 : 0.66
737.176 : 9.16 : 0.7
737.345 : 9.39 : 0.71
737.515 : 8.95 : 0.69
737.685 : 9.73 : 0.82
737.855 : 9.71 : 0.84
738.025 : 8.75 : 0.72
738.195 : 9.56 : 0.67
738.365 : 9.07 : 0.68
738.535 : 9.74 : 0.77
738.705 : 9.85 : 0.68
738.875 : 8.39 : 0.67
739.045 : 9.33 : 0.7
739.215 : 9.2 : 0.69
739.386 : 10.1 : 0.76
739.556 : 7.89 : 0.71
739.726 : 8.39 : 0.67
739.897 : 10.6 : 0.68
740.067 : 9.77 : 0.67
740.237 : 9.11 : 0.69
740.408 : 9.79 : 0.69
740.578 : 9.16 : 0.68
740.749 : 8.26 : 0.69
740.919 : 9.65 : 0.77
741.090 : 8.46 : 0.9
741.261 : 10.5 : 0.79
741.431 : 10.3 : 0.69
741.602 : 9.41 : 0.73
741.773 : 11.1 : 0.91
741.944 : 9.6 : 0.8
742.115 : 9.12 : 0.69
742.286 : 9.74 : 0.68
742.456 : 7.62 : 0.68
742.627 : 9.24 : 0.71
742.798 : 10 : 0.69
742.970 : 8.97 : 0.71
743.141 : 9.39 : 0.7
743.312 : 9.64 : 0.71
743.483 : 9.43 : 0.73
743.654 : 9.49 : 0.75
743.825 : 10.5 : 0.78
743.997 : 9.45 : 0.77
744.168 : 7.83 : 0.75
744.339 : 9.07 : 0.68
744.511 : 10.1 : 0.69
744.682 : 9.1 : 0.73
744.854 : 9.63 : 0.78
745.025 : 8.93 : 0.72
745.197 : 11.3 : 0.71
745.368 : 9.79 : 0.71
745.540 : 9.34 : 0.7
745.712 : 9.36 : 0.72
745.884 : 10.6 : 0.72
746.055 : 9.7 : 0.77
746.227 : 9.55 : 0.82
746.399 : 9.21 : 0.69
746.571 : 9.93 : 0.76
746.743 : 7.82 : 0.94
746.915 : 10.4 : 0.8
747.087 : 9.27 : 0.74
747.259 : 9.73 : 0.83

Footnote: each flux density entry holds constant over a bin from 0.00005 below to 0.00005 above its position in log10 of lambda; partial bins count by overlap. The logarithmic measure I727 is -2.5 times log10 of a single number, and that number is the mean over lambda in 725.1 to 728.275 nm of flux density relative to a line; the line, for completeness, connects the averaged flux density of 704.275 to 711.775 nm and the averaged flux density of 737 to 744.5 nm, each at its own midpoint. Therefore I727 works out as 0.04 mag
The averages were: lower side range 8.67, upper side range 9.36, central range 8.7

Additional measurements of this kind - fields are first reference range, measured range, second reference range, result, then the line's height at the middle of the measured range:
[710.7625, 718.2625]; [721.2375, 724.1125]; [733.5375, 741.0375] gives -0.04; 8.65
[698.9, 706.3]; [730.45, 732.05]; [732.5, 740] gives 0.01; 9.13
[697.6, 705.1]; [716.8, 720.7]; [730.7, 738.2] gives 0.07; 9.18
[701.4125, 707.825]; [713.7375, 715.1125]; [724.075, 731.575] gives 0.14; 8.96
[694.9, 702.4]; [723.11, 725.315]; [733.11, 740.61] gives 0.06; 9.23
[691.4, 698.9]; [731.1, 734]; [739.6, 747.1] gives 0.04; 9.46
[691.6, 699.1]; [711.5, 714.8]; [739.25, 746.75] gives 0.16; 9.42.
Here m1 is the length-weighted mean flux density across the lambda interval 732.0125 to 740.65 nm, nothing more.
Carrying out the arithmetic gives 9.14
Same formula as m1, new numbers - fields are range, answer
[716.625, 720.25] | 8.67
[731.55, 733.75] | 9.06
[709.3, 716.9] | 8.25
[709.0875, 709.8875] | 8.71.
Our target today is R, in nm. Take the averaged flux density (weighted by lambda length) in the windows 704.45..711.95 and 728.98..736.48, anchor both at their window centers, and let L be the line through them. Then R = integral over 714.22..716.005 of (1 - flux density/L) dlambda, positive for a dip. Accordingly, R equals 0.14 nm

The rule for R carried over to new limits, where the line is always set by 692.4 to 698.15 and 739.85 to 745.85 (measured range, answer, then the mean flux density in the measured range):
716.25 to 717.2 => 0.08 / 8.68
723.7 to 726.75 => 0.26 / 8.68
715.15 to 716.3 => 0.16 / 8.16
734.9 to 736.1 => 0.10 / 8.74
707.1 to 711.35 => 0.40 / 8.57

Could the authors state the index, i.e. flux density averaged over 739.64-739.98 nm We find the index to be 9.47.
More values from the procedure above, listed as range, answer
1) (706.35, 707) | 8.08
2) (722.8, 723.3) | 9.11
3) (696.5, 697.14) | 10.1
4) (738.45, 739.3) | 9.31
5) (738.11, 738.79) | 9.56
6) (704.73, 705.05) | 10.5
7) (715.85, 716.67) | 8.26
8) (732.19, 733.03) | 9.1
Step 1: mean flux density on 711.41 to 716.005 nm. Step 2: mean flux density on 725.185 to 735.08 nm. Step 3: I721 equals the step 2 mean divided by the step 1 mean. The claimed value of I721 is 1.10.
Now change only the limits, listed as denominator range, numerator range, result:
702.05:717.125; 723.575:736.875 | 1.04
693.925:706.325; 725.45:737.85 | 0.96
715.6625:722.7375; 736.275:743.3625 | 1.08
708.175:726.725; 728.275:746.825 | 1.08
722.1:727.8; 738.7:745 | 1.06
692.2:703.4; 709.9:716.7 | 0.88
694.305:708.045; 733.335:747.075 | 1.01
